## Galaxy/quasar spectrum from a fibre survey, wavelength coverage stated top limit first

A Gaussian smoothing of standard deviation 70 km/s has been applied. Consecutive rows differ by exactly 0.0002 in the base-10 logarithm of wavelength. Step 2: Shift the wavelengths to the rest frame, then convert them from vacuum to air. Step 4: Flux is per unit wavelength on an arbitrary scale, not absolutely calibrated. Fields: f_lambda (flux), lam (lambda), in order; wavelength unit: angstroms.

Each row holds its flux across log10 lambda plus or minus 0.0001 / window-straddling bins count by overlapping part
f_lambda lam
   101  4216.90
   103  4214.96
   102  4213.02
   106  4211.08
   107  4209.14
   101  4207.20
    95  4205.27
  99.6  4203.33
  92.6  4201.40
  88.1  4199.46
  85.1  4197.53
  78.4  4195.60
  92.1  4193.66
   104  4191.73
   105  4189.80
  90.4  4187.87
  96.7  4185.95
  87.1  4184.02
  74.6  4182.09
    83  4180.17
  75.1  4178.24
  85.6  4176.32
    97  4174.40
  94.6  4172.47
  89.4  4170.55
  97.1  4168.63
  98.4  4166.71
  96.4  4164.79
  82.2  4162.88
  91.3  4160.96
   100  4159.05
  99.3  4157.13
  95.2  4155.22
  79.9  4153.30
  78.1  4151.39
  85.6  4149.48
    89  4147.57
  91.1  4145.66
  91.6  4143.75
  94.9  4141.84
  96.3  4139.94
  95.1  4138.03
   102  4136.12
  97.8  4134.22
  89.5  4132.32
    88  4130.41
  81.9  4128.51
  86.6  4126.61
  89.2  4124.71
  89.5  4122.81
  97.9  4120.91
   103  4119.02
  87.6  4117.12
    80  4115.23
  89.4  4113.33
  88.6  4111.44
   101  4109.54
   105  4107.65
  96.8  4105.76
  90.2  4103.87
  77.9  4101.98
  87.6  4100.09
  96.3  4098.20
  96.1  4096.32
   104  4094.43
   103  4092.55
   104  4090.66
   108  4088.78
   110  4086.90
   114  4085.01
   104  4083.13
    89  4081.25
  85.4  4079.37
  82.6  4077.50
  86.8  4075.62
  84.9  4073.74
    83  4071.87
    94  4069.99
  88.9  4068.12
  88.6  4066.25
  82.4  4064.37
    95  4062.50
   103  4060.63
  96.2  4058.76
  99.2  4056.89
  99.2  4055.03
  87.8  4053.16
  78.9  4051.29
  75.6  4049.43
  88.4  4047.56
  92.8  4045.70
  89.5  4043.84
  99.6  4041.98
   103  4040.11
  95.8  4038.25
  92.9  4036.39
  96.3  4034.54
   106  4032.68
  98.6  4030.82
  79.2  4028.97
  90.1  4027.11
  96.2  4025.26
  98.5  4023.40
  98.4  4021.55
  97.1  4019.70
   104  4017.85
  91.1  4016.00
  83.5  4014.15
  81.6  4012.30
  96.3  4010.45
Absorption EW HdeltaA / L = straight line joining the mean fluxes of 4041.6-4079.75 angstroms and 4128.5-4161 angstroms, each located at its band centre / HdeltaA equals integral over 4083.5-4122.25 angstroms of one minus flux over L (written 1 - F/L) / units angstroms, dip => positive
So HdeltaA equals -2.7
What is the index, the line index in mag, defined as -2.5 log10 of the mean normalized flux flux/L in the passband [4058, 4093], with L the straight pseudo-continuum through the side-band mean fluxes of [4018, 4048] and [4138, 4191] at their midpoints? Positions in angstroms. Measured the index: -0.01 mag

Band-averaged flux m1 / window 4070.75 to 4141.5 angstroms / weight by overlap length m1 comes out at 93.8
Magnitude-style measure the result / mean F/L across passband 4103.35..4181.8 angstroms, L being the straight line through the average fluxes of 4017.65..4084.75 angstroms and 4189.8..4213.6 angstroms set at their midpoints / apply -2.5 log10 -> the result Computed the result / 0.04 mag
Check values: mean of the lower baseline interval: 92.6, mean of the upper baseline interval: 96.2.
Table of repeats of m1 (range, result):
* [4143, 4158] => 88.6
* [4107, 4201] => 91.1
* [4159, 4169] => 93.6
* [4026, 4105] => 93.5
